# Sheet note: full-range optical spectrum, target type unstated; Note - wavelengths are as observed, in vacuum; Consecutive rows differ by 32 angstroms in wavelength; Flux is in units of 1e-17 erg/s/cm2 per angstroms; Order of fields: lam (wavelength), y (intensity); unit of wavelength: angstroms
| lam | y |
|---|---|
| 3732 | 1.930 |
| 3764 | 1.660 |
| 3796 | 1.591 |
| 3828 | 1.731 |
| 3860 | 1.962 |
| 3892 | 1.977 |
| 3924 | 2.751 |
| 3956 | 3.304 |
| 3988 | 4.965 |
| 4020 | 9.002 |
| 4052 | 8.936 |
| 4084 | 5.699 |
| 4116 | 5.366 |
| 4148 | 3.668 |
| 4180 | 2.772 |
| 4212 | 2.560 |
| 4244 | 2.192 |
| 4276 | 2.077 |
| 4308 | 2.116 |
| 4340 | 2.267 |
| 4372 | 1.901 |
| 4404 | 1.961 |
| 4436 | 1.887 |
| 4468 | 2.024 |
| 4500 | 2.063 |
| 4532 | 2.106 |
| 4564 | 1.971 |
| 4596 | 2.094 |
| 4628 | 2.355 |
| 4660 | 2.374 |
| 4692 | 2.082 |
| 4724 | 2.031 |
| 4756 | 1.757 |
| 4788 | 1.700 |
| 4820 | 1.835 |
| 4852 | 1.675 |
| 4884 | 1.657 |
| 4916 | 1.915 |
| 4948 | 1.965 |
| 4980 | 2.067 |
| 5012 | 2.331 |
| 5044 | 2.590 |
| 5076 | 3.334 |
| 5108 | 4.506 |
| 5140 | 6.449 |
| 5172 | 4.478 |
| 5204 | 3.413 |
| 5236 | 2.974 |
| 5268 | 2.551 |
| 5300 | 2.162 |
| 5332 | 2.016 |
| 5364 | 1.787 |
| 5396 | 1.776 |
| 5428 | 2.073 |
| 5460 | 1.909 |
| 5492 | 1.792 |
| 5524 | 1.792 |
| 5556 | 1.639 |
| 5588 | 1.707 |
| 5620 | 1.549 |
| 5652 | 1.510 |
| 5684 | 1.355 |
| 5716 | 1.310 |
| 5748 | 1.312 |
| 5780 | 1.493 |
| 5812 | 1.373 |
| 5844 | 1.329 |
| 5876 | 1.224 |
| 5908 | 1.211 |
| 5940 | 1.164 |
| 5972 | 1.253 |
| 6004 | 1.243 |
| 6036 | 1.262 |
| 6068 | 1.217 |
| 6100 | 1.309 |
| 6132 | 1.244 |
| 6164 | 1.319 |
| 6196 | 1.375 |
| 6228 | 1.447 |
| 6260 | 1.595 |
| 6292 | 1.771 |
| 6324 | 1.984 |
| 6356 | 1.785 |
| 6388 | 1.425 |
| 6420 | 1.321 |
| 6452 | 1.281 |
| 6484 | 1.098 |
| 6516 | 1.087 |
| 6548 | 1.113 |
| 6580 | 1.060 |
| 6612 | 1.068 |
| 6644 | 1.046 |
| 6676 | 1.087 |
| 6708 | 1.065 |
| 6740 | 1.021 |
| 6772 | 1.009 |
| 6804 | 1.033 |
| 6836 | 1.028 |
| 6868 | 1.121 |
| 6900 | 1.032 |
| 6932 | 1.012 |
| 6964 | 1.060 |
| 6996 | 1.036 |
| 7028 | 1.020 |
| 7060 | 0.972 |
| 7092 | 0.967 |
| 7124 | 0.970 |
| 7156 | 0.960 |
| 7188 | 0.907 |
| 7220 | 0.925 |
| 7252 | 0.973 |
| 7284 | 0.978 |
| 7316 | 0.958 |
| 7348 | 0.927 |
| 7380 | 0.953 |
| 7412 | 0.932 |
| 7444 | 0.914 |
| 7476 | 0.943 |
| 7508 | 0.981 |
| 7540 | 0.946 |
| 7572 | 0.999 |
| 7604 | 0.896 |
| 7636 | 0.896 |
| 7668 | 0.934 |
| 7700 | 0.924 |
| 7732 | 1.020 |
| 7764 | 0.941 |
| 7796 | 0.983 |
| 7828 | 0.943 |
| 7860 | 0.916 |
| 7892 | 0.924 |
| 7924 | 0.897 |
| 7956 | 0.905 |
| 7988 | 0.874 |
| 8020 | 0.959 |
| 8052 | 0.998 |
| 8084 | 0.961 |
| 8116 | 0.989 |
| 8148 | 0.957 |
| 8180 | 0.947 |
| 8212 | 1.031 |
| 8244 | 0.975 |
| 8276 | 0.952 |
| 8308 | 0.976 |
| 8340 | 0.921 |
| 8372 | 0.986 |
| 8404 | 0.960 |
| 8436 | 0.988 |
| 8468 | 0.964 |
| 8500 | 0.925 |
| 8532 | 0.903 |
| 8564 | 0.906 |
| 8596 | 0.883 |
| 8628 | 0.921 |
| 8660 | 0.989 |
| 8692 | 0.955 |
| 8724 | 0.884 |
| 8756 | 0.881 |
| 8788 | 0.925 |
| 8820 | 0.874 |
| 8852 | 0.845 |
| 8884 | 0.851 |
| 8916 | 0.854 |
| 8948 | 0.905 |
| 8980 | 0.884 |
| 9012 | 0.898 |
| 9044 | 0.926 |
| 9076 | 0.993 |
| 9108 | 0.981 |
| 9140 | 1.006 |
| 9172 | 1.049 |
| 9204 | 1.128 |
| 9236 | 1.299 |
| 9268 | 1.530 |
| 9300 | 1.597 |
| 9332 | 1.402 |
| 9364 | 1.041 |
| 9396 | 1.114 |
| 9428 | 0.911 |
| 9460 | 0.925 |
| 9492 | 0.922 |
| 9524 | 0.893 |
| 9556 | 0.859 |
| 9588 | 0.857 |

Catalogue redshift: 2.319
